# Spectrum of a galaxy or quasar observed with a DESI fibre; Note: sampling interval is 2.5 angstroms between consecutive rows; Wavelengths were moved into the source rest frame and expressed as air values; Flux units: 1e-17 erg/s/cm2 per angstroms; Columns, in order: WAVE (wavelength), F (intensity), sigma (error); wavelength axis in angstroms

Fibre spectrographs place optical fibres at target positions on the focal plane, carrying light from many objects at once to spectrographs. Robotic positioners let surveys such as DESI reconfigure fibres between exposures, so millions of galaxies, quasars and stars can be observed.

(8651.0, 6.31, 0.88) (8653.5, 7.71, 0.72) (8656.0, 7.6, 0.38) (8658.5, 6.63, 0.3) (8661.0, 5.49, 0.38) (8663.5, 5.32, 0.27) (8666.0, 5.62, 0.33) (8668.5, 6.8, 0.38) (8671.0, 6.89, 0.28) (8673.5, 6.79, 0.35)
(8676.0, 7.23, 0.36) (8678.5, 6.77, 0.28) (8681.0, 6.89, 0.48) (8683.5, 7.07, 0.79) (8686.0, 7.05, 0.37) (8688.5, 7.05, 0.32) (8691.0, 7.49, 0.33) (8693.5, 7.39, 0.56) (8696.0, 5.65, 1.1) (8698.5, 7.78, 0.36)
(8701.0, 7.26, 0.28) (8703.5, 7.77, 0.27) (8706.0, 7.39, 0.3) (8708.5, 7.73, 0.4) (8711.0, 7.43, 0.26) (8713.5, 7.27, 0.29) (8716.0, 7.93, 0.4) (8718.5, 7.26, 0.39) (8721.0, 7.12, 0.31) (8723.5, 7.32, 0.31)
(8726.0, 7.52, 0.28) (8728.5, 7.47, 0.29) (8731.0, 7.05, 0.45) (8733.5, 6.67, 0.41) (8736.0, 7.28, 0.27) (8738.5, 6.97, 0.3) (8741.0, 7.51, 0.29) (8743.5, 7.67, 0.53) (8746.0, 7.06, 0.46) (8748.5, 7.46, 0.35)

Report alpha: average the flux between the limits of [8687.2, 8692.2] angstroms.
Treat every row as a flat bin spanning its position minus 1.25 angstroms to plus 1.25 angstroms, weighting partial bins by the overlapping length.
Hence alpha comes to 7.27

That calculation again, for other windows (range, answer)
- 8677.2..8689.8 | 6.97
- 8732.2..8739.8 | 6.98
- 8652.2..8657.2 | 7.64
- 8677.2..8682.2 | 6.83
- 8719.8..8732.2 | 7.3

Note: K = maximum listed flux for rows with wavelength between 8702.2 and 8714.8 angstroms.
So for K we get 7.77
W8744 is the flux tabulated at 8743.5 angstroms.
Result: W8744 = 7.67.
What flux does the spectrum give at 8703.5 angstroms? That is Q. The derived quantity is 7.77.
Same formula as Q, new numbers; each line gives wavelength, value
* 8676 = 7.23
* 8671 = 6.89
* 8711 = 7.43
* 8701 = 7.26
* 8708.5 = 7.73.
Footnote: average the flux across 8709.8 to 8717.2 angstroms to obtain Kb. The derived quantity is 7.54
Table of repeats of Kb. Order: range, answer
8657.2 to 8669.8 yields 5.98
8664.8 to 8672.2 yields 6.44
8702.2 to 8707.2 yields 7.58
